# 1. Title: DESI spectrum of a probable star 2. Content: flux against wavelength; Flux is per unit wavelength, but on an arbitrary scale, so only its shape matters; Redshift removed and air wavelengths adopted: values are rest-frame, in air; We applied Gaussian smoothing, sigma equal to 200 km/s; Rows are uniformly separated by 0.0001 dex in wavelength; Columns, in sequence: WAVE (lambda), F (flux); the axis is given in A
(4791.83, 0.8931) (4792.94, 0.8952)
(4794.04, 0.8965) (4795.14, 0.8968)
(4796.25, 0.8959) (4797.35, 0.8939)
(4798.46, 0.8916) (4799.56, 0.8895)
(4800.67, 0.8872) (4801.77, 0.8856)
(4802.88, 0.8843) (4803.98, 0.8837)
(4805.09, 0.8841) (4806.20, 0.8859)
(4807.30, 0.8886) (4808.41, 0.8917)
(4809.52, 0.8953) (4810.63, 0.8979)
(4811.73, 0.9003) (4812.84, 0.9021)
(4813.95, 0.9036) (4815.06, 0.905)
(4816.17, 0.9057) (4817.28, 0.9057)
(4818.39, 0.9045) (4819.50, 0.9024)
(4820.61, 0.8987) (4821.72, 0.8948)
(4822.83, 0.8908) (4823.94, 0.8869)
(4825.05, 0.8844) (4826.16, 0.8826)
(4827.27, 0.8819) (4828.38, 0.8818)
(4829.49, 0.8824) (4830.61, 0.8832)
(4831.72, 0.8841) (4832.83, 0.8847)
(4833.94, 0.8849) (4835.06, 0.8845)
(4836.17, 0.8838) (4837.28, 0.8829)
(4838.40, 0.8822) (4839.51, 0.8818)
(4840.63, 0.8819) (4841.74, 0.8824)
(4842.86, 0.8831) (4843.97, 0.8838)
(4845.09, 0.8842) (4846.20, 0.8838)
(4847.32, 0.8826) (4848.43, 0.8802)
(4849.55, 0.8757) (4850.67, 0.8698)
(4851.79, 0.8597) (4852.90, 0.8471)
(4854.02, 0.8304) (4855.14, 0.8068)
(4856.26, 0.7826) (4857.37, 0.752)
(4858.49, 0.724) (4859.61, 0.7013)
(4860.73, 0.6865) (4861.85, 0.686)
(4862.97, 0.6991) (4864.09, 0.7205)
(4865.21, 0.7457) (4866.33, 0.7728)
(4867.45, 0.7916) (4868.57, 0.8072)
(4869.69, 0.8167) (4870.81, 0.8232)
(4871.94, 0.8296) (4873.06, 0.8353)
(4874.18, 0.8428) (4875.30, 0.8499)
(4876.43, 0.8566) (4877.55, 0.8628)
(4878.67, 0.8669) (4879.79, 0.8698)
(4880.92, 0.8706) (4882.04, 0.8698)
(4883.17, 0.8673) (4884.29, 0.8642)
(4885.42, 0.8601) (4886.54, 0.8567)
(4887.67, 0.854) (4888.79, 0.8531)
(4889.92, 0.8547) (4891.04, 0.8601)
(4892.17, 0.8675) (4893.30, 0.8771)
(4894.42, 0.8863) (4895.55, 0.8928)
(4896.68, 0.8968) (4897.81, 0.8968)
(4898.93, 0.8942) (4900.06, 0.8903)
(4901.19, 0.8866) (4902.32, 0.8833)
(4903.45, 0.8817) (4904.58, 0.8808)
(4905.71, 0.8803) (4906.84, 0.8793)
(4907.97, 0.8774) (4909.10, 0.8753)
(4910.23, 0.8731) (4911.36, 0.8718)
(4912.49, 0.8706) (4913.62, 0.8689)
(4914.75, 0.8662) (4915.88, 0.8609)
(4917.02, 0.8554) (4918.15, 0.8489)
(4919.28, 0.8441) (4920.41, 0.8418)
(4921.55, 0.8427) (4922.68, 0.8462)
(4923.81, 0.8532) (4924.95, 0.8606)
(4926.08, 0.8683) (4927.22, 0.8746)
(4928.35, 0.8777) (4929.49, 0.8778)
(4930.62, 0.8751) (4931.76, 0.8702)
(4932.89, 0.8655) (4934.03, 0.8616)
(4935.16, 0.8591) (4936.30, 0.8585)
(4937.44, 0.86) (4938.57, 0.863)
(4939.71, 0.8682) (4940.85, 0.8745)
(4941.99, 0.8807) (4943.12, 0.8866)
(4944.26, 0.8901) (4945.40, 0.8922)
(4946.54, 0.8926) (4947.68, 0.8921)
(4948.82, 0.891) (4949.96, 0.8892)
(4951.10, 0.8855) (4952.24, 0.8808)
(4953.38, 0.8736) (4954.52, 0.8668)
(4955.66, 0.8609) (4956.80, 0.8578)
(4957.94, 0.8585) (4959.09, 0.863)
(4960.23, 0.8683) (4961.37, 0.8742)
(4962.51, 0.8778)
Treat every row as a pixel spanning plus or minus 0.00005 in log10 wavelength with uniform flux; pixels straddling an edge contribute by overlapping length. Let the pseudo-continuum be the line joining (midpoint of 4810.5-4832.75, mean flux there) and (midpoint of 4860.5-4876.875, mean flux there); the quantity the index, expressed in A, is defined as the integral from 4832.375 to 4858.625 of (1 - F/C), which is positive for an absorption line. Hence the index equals -0.66 A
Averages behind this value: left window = 0.894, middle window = 0.86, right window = 0.785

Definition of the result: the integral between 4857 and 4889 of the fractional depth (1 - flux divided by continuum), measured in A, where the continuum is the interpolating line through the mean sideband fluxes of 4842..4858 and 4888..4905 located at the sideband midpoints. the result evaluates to 2.1 A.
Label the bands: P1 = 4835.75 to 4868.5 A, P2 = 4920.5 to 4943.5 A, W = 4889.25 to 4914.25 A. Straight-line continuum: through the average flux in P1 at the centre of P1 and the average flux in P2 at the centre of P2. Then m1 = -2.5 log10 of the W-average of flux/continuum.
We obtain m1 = -0.04 mag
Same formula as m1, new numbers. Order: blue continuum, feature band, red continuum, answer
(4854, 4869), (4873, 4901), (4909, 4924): -0.091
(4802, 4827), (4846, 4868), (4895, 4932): 0.125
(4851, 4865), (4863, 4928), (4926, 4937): -0.052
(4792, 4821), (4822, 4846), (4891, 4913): 0.008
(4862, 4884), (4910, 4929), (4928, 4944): -0.004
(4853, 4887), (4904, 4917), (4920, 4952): -0.033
